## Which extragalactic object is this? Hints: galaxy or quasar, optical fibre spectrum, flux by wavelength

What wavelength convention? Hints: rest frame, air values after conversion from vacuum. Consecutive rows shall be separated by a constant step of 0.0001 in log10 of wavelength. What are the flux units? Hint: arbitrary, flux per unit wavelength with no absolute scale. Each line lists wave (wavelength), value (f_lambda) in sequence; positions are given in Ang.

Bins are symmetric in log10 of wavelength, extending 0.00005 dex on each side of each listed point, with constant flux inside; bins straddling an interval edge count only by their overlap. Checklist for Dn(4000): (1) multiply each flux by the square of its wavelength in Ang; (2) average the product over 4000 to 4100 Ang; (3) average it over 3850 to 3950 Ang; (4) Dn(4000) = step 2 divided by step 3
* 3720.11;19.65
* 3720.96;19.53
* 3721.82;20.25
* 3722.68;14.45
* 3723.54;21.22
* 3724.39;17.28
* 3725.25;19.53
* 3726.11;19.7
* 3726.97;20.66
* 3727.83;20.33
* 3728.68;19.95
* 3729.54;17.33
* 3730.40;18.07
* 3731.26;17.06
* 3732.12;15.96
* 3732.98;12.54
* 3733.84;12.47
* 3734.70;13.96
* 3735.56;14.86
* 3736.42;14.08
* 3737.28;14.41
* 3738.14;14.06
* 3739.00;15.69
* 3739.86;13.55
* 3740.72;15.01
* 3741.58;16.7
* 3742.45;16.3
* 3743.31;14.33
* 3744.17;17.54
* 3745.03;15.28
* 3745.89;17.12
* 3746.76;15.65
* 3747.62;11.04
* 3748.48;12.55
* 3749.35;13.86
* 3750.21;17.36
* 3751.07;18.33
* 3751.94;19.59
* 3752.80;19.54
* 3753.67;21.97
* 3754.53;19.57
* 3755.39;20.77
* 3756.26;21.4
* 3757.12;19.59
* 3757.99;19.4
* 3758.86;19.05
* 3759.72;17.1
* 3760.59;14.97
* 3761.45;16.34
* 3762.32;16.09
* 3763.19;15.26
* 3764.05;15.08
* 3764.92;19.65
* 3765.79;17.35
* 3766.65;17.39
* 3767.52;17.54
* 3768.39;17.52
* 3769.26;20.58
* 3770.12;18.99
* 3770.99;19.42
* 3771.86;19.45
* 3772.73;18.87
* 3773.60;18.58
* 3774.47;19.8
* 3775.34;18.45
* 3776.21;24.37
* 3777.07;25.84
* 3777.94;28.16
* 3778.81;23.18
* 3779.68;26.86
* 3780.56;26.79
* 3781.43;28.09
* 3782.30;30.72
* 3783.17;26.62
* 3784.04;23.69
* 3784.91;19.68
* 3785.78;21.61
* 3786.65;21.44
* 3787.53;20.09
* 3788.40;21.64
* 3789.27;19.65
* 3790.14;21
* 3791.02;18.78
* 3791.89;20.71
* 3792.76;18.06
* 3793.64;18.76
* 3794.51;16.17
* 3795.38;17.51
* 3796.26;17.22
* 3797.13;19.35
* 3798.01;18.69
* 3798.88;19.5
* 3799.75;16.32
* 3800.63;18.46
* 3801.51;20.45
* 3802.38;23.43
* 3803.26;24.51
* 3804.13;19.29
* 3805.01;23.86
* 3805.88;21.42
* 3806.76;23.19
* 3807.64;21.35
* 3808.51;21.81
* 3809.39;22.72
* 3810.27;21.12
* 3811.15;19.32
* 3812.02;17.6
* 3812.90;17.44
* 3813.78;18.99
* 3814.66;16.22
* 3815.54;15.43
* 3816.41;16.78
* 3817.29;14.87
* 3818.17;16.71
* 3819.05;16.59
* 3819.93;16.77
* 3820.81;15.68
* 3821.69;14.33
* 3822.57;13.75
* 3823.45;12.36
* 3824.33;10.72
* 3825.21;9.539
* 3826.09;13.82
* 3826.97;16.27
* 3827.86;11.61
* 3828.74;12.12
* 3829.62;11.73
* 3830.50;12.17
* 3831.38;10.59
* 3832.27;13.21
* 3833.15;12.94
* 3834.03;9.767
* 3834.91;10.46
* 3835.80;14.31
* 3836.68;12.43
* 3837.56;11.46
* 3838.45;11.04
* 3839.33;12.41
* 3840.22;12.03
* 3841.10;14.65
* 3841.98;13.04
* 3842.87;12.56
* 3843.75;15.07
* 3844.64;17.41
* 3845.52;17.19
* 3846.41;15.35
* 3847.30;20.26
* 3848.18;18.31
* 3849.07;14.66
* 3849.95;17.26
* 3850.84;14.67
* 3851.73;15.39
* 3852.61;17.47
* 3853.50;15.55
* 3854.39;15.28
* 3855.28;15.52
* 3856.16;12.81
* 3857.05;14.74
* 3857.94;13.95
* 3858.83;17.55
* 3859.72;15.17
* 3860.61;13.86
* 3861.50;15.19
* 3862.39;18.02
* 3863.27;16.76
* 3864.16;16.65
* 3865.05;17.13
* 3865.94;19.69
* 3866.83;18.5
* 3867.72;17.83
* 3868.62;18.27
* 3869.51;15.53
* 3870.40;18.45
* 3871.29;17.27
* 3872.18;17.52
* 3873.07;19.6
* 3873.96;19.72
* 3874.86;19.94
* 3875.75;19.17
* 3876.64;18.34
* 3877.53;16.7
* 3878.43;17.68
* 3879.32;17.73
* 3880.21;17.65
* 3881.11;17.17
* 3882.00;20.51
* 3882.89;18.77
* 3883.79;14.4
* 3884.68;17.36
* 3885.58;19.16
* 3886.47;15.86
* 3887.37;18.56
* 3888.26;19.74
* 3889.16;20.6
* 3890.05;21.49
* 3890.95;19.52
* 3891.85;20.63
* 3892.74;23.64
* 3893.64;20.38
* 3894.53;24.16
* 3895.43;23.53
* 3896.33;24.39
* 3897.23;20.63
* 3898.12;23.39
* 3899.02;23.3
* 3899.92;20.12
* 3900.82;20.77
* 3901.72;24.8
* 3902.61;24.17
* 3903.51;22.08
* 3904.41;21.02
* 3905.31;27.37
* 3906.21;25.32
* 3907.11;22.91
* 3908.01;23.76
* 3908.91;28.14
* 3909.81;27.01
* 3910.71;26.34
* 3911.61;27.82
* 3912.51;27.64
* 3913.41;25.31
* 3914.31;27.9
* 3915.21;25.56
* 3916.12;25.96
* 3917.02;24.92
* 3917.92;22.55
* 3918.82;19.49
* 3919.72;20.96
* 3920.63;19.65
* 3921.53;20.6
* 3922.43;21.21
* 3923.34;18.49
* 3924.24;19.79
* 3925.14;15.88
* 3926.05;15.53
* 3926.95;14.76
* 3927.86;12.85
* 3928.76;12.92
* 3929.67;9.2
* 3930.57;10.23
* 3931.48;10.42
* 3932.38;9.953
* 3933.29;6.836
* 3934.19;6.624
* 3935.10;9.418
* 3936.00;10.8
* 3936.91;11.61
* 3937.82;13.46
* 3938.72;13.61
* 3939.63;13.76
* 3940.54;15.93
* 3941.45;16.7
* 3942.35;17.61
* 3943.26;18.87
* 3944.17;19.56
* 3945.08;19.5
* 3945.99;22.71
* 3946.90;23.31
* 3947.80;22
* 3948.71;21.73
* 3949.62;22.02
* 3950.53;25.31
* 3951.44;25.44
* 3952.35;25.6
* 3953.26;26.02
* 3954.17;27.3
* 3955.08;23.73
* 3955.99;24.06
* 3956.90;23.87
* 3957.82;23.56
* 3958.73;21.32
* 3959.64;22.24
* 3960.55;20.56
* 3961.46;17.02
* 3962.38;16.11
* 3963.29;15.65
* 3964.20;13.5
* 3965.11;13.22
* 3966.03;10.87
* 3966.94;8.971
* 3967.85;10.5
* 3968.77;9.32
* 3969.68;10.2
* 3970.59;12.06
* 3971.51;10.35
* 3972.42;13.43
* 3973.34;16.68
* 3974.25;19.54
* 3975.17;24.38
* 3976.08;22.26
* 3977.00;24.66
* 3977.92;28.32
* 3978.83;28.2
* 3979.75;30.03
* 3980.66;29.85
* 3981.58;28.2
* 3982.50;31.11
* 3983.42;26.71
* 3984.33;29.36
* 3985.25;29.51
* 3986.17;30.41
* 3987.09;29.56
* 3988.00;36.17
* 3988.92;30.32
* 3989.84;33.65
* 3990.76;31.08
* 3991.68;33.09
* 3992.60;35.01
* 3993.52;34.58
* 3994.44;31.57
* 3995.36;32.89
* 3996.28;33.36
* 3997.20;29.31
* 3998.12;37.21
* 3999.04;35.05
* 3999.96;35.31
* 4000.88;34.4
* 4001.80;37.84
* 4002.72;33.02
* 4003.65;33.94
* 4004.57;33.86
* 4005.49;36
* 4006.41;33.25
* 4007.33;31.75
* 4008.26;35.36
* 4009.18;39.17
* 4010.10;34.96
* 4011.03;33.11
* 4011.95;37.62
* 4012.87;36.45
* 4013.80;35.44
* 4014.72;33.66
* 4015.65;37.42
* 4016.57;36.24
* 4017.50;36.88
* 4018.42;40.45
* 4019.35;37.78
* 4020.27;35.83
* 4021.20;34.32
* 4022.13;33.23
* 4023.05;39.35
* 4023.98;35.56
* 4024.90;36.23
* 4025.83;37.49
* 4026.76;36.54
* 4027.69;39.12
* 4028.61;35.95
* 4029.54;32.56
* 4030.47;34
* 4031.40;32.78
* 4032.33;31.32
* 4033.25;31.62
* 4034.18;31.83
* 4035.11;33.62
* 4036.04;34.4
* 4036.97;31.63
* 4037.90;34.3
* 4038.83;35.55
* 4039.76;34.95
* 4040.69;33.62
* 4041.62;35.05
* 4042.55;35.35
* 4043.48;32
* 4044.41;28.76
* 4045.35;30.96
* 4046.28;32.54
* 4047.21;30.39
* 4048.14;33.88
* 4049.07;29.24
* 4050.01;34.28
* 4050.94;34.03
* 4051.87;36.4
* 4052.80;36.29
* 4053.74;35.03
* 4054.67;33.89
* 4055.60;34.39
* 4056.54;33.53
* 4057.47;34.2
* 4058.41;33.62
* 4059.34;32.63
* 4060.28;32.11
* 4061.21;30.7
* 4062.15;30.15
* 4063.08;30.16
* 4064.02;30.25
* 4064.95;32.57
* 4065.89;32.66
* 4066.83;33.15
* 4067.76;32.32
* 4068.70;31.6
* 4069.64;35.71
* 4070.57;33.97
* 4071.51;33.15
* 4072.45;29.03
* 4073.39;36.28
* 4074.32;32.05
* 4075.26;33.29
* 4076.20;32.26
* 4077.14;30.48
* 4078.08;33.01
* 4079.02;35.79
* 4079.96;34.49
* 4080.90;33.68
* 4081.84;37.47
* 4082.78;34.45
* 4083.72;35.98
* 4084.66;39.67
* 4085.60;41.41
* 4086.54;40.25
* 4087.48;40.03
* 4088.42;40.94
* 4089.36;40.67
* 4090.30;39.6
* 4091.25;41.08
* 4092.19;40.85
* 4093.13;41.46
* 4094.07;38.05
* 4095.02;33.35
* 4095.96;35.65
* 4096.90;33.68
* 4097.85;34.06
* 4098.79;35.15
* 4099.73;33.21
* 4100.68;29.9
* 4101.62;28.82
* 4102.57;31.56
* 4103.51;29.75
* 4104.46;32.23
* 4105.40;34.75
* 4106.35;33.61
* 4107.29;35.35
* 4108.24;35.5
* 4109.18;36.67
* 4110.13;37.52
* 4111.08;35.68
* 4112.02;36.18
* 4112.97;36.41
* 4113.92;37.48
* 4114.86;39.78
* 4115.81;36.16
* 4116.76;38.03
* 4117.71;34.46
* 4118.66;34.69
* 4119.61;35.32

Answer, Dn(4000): 2.00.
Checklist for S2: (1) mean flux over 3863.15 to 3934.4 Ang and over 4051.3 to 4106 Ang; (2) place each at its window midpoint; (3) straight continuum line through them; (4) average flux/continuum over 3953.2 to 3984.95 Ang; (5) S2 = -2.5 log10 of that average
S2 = 0.25 mag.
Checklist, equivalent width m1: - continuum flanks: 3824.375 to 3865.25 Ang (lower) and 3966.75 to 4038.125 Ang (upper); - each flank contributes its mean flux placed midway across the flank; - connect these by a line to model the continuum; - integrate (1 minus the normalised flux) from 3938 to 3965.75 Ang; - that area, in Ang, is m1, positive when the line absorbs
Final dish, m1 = 5.8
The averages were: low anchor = 14.3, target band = 20.3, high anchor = 31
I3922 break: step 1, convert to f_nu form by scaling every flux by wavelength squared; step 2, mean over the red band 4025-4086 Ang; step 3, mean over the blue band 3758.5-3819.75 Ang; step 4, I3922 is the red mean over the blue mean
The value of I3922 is 1.9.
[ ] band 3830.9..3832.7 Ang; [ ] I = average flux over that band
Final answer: 11.9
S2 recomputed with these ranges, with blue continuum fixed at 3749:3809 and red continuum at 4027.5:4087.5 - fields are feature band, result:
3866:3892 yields 0.34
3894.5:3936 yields 0.30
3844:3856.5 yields 0.41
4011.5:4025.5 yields -0.15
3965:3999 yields 0.19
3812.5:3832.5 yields 0.49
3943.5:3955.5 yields 0.22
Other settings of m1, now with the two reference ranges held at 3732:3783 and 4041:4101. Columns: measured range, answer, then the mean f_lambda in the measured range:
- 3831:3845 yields 6.1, 12.7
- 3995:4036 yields -4.6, 35.1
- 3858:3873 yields 4.3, 17.1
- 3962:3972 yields 5.9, 11.9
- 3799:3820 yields 1.5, 19.4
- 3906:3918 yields 0.2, 25.9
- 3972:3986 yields 1.9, 25.6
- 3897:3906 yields 1.0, 22.9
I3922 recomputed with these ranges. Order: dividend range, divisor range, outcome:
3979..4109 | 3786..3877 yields 2.28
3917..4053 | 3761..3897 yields 1.61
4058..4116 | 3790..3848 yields 2.44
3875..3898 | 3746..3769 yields 1.20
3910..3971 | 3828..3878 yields 1.23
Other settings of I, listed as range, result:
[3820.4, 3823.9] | 14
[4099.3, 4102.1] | 30.5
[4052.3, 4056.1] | 34.9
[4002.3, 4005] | 33.5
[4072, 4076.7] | 32.6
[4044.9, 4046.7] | 31.8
